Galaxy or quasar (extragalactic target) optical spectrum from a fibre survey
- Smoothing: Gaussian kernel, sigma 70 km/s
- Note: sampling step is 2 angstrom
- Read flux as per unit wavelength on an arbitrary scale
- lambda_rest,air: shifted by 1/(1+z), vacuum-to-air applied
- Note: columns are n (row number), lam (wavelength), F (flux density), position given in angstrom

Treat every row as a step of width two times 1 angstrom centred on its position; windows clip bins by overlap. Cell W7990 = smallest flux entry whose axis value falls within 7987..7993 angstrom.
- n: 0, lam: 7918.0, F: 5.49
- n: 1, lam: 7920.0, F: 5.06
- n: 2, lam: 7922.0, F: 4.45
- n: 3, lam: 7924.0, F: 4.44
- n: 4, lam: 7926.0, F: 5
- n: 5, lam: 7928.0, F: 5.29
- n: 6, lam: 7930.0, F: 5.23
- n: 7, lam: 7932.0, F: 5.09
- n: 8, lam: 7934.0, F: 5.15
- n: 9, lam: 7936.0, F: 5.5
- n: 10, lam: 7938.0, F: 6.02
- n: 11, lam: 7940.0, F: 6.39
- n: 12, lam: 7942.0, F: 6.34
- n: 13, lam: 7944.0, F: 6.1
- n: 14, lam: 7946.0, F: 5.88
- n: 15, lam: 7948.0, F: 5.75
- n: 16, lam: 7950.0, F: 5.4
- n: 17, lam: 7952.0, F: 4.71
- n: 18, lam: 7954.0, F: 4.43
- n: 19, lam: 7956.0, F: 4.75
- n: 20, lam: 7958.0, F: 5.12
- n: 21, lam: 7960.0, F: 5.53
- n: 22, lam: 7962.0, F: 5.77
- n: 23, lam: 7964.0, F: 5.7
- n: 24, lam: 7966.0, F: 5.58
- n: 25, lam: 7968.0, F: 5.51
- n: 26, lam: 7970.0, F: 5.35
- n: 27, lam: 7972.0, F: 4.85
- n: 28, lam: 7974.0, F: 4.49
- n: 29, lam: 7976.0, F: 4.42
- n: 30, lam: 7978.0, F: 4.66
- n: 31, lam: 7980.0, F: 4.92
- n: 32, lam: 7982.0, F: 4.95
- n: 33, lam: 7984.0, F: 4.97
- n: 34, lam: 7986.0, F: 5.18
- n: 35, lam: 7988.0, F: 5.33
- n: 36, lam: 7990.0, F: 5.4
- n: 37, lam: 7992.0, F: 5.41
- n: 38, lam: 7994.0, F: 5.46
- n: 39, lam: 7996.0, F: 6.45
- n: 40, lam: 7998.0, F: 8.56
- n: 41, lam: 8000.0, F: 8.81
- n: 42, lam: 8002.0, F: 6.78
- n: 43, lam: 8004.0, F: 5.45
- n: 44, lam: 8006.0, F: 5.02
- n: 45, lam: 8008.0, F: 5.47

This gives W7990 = 5.33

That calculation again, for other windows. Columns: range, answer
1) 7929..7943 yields 5.09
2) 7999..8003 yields 6.78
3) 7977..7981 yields 4.66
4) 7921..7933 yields 4.44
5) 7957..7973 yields 4.85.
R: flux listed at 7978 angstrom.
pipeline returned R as 4.66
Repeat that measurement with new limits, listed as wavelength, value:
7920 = 5.06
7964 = 5.7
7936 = 5.5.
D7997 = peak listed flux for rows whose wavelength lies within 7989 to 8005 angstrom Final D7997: 8.81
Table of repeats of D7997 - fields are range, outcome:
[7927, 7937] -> 5.5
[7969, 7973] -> 5.35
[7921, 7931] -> 5.29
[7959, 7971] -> 5.77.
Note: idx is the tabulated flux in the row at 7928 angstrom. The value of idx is 5.29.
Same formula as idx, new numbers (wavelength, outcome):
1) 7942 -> 6.34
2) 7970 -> 5.35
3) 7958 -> 5.12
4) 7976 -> 4.42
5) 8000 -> 8.81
